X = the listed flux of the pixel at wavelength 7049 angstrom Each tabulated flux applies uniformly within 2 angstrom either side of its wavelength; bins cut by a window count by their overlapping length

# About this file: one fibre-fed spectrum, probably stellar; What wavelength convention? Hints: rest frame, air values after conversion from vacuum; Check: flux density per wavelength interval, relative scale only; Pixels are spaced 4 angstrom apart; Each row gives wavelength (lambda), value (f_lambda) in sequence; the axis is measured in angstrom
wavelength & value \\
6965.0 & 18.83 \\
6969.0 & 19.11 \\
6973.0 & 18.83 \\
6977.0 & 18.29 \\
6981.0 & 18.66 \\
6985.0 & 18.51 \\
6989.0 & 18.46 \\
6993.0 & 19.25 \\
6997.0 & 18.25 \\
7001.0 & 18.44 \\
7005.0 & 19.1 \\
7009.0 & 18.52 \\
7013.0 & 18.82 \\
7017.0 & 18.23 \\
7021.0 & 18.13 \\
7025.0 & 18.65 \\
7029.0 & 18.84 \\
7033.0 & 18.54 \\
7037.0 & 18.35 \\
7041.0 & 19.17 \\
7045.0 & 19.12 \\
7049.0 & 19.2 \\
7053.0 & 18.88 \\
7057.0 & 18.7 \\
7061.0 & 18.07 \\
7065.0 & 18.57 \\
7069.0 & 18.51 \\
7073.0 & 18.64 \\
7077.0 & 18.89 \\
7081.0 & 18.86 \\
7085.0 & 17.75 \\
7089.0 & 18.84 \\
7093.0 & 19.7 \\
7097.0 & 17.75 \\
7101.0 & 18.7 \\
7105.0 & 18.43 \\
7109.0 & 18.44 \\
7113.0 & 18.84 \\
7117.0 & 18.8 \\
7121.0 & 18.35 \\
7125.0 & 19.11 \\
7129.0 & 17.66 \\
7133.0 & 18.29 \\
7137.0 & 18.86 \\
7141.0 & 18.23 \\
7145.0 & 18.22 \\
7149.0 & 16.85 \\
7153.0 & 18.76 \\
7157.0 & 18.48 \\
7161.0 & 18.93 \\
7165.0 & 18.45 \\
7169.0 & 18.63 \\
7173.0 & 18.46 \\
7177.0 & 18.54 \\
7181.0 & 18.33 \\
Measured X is 19.2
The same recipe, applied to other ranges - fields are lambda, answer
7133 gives 18.29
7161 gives 18.93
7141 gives 18.23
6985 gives 18.51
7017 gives 18.23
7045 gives 19.12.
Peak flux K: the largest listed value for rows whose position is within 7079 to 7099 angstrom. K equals 19.7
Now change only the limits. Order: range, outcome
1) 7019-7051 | 19.2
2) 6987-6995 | 19.25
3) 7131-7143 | 18.86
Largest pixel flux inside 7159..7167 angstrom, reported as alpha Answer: 18.93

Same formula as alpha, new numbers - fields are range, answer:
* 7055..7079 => 18.89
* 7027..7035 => 18.84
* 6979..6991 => 18.66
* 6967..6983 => 19.11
